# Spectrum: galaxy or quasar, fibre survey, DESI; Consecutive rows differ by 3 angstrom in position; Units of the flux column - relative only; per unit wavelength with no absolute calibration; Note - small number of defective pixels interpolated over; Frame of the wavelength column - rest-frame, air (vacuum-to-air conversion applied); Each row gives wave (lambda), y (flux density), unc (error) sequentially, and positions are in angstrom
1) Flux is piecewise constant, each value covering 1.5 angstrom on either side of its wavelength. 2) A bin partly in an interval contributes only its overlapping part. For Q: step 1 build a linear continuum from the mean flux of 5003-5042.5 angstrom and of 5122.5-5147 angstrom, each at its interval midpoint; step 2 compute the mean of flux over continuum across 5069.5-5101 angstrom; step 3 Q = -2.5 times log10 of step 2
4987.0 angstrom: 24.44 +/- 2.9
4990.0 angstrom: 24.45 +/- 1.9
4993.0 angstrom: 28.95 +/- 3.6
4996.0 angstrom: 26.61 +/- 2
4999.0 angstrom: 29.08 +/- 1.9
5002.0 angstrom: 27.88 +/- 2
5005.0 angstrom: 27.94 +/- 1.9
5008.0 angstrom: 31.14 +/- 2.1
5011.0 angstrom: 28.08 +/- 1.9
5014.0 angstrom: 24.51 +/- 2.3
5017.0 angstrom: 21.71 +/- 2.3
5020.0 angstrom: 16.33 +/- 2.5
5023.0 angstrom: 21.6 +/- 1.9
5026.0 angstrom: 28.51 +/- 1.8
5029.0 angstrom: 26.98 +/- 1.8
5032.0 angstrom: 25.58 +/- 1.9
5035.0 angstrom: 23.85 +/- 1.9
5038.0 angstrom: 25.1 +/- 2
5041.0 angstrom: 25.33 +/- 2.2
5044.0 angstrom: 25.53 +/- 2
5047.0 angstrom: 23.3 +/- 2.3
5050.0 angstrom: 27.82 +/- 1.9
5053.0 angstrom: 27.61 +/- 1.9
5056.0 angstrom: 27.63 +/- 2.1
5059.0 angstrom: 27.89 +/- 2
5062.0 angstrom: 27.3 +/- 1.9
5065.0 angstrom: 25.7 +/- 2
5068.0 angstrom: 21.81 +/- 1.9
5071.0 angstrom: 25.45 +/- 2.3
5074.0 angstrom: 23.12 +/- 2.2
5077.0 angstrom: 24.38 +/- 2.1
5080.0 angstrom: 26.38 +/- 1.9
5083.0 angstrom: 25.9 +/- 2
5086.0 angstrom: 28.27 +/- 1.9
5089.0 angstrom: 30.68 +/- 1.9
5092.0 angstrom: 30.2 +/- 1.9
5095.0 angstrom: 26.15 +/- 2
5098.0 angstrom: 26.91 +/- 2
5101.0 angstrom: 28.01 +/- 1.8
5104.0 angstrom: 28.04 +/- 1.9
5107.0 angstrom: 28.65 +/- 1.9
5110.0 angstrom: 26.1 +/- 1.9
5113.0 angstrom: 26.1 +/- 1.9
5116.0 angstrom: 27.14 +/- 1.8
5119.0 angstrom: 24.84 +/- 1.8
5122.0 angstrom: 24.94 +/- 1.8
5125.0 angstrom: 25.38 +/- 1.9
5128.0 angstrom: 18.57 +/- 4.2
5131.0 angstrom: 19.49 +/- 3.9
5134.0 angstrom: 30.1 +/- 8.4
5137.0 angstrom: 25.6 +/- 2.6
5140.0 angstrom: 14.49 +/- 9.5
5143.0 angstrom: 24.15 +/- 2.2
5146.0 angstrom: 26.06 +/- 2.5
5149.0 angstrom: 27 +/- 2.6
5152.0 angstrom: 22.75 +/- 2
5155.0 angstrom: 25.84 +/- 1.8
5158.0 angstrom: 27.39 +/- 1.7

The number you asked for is -0.12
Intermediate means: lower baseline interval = 25.2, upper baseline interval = 23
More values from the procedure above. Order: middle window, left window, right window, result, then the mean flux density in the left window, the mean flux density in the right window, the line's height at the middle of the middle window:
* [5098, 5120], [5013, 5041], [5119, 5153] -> -0.15 mag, 23.9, 23.6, 23.6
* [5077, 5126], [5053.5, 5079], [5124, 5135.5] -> -0.12 mag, 25.5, 23.3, 24.3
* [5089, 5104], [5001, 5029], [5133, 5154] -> -0.14 mag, 25.3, 24.2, 24.6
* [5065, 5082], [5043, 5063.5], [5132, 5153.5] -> 0.08 mag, 26.8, 24.2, 26.2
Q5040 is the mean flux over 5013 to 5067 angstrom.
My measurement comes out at 25.1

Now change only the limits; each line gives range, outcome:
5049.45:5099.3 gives 26.6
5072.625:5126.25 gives 26.7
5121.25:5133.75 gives 22.7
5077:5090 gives 27.3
